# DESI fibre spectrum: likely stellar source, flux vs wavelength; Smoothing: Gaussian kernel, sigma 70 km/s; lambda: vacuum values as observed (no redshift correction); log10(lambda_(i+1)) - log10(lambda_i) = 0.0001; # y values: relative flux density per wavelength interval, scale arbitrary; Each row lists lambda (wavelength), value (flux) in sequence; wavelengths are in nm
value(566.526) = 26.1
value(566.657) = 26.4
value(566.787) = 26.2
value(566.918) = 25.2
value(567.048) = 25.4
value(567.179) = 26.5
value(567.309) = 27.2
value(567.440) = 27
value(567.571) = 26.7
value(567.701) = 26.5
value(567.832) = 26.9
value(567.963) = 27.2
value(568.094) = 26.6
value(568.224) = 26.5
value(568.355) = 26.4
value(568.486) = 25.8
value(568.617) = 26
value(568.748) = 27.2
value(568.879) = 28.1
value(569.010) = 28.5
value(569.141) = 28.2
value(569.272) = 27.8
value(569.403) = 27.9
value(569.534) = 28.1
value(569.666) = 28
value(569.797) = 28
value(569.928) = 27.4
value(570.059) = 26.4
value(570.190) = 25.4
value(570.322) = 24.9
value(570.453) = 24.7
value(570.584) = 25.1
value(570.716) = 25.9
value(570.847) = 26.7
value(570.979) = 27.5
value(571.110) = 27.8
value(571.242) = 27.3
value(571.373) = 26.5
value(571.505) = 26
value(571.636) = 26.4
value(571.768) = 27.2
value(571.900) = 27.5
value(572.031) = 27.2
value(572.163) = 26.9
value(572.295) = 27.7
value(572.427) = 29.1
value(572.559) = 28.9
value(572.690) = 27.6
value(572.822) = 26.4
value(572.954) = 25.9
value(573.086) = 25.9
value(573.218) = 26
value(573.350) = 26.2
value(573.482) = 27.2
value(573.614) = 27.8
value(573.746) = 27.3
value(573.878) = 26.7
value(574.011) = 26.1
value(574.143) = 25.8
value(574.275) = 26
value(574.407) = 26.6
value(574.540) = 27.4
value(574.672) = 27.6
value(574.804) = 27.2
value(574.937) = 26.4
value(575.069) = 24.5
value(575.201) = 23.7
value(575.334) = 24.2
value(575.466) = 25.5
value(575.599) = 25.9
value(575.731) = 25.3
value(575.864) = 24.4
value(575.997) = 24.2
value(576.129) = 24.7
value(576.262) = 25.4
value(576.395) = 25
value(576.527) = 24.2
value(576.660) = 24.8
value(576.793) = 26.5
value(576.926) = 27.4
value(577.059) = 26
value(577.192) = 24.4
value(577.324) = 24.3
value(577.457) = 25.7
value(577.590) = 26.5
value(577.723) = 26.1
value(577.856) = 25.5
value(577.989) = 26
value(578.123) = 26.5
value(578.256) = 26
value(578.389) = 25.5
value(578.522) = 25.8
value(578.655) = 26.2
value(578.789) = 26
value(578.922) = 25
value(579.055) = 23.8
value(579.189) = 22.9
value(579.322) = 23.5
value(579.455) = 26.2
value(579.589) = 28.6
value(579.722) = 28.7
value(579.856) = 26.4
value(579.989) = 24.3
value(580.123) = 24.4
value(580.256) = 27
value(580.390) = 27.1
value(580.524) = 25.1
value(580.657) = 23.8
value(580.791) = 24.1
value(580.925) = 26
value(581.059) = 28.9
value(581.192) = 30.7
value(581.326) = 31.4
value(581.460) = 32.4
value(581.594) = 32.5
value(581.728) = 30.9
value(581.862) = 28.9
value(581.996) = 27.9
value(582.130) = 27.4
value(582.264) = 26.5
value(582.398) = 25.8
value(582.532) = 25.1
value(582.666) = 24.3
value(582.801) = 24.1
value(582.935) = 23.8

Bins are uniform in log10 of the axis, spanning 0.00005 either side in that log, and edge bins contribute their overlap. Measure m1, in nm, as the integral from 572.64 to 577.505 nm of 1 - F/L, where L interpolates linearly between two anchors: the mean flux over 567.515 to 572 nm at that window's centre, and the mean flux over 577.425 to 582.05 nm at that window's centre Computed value 0.18 nm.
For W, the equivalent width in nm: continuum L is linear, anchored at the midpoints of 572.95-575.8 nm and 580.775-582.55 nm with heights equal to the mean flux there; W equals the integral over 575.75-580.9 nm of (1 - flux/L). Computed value 0.38 nm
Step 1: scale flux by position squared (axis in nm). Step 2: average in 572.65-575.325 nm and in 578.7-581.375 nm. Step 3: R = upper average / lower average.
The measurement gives 1.0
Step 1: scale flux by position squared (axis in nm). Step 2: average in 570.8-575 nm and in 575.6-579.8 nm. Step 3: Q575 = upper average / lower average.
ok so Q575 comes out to 1.0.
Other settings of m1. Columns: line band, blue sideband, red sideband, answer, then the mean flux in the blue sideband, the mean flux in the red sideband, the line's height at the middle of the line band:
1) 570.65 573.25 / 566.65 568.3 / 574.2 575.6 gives -0.088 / 26.5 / 25.9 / 26.1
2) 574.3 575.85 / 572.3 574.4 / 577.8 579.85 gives 0.043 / 26.9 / 25.8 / 26.5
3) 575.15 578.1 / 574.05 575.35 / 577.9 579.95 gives 0.071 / 26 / 25.8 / 25.9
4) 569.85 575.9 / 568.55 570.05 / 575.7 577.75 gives 0.018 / 27.7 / 25.3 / 26.5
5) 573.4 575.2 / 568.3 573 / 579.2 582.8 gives 0.033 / 27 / 27.1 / 27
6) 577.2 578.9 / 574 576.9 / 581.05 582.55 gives 0.079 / 25.5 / 29.2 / 27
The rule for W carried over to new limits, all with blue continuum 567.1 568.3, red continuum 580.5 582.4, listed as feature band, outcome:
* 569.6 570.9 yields 0.039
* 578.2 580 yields 0.152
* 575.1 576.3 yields 0.125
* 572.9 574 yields 0.032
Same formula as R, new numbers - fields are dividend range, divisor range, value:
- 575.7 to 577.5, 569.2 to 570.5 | 0.96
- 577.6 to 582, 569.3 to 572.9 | 1.02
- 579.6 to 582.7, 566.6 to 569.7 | 1.07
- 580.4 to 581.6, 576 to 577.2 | 1.12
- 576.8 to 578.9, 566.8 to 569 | 1.01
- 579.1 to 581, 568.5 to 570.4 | 0.97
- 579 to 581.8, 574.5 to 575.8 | 1.07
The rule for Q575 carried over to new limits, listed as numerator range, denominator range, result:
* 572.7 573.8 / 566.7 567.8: 1.03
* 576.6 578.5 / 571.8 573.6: 0.97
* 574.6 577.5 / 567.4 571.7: 0.97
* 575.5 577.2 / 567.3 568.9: 0.97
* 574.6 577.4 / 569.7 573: 0.96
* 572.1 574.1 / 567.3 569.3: 1.02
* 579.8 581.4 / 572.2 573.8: 1.01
